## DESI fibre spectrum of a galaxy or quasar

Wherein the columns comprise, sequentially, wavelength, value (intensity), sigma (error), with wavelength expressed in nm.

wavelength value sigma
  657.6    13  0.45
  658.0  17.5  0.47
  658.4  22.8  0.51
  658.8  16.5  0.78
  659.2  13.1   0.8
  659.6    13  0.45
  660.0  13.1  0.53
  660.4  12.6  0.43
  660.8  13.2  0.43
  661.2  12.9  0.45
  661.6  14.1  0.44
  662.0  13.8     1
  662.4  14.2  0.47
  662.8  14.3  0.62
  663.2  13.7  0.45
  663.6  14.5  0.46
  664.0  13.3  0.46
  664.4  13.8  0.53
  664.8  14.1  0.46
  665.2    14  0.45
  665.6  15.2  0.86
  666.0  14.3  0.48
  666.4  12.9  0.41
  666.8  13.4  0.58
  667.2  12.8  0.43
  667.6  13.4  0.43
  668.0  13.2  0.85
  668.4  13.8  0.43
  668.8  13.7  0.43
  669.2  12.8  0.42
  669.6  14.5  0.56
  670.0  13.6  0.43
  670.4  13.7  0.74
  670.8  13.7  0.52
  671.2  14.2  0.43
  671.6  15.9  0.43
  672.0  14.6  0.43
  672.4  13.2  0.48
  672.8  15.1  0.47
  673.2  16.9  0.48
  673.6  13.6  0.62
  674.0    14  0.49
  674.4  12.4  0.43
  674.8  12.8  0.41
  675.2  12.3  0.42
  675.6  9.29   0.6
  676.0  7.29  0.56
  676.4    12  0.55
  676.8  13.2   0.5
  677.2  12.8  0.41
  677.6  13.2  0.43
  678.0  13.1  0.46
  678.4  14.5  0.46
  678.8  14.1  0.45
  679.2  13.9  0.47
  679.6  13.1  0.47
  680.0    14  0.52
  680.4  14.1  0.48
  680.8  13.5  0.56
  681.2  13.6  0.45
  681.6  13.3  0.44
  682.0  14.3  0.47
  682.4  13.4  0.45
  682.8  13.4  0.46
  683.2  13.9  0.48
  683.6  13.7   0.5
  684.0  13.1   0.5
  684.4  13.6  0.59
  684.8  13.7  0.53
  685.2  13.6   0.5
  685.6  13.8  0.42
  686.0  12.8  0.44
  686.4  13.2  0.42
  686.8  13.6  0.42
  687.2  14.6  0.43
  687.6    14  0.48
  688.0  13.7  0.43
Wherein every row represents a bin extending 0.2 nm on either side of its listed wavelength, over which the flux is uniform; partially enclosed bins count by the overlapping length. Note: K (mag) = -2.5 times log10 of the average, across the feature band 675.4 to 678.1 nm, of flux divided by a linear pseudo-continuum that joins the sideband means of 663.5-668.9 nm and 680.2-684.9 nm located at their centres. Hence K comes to 0.19 mag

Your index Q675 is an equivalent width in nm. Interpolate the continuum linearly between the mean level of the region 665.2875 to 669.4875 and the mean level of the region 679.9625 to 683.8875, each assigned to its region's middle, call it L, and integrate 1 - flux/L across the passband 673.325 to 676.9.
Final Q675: 0.44 nm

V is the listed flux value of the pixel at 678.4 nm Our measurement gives 14.5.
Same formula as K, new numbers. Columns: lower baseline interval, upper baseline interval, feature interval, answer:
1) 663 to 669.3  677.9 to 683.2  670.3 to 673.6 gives -0.070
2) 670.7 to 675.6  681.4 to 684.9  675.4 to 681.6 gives 0.076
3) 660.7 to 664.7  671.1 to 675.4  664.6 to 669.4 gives 0.022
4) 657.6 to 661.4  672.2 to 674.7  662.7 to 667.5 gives 0.056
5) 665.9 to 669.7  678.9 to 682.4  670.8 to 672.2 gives -0.093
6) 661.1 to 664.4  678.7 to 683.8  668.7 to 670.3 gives 0.013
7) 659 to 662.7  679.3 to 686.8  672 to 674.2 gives -0.084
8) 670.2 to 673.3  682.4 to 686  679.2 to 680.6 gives 0.012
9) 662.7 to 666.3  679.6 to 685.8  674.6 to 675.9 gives 0.235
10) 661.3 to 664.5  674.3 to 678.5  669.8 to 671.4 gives -0.078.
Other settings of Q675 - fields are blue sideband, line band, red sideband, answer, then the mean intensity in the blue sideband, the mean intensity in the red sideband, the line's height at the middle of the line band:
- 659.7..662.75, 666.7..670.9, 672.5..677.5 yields -0.160 nm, 13.4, 12.7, 13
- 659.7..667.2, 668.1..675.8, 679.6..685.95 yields -0.005 nm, 13.7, 13.6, 13.7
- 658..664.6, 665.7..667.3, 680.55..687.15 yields 0.080 nm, 14.4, 13.6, 14.2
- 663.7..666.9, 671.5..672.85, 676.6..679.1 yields -0.087 nm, 13.9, 13.5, 13.7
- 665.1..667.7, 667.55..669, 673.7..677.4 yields -0.022 nm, 13.7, 11.8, 13.3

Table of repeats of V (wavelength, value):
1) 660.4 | 12.6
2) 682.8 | 13.4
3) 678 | 13.1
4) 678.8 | 14.1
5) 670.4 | 13.7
